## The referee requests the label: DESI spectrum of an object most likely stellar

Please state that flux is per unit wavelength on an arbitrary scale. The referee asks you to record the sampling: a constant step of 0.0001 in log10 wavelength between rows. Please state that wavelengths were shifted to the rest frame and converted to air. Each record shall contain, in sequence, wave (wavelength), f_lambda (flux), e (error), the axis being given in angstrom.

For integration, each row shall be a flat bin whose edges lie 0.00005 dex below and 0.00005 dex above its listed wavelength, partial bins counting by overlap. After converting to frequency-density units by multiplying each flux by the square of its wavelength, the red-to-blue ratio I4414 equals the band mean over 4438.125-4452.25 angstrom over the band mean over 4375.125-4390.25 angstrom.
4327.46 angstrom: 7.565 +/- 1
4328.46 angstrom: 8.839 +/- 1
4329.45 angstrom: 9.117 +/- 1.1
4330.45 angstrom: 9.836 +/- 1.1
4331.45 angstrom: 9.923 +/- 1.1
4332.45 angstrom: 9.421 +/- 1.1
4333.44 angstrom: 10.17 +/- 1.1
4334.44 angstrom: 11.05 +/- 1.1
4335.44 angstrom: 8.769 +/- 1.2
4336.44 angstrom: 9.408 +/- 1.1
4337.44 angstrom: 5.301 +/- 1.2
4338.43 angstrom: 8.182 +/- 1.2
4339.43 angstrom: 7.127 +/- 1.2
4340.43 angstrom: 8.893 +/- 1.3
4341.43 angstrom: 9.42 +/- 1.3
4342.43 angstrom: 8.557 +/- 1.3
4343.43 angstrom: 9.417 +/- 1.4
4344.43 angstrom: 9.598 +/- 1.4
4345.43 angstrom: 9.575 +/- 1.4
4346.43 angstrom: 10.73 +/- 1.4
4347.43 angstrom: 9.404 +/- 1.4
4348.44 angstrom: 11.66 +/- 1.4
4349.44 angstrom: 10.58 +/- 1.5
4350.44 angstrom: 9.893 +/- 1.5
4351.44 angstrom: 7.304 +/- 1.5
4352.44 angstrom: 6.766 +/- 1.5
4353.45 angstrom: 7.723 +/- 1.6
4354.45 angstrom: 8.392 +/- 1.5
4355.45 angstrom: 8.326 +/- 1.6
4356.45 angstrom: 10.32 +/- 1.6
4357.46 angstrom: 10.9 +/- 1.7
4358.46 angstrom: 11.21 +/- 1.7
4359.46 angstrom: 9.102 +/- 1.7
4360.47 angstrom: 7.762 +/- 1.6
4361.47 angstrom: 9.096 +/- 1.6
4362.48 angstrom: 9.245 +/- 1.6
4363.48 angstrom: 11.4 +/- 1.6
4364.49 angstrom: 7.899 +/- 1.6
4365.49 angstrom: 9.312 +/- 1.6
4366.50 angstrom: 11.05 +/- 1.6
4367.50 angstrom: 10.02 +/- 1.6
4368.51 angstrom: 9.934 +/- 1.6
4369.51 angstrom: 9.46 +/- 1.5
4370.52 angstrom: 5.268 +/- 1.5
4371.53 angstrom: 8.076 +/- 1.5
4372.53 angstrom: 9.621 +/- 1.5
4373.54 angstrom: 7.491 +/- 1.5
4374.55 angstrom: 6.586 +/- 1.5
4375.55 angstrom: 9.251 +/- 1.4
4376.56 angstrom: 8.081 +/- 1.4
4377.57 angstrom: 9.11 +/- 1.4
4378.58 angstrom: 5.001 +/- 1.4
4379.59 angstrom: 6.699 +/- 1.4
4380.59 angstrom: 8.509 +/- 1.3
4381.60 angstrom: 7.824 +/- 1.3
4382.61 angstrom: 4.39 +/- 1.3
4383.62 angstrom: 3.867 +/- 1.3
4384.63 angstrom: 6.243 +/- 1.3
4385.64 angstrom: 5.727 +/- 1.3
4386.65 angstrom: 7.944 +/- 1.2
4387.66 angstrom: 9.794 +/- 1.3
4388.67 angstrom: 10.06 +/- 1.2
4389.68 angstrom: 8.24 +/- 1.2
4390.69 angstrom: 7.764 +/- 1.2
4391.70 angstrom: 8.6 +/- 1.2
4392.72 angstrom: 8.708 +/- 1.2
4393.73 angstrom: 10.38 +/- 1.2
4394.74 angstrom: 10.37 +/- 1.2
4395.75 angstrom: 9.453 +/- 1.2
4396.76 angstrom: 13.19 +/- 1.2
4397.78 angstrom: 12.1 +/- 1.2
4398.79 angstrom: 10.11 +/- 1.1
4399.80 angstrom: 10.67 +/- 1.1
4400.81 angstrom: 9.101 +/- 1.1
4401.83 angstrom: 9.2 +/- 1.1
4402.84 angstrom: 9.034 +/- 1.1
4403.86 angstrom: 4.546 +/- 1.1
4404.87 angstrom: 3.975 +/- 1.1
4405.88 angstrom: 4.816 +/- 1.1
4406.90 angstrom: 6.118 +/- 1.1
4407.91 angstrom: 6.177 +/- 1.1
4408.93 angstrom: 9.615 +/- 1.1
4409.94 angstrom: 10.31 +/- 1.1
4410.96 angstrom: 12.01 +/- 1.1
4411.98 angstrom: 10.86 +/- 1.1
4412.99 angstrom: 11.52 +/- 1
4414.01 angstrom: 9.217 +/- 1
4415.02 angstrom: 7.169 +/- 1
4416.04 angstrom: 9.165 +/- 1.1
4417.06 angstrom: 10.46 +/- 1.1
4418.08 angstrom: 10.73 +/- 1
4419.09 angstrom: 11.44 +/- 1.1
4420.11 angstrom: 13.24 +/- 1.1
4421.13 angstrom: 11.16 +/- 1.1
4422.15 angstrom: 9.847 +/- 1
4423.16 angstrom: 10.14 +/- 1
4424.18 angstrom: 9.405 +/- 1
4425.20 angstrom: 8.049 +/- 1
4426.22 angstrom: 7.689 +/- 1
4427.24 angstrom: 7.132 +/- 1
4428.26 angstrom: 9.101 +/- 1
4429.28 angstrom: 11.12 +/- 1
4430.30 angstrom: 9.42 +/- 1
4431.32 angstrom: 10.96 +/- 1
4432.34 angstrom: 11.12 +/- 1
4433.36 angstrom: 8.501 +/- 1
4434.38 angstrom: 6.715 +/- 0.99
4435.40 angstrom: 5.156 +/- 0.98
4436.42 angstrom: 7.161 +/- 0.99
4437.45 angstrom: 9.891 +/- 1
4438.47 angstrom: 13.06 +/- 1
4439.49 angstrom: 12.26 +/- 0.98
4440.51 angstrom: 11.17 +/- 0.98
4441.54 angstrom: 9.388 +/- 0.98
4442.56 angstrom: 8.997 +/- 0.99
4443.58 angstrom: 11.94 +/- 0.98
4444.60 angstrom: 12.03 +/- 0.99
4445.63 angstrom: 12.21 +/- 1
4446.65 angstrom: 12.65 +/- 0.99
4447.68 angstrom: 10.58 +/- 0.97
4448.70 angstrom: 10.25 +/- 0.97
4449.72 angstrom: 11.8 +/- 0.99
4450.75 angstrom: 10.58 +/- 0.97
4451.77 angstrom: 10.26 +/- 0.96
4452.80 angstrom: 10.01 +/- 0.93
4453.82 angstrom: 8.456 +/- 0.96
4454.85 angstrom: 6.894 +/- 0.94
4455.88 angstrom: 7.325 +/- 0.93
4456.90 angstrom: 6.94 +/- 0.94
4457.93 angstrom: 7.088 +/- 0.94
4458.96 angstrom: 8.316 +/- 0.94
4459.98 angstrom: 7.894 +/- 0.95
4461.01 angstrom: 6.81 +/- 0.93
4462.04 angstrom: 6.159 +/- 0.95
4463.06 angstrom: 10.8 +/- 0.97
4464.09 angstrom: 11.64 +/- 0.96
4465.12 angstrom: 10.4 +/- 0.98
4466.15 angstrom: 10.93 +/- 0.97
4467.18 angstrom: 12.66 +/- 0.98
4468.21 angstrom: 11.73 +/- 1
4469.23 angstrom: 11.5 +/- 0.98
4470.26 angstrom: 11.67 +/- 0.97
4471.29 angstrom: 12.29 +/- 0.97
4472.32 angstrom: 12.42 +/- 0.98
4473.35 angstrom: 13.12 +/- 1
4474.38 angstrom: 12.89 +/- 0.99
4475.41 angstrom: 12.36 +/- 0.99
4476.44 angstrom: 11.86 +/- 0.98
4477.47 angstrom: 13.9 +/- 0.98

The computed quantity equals 1.6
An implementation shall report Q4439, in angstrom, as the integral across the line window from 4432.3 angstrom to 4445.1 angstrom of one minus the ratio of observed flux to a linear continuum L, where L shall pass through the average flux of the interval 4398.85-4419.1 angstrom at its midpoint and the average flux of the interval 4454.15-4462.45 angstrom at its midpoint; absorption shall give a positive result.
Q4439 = -3.2 angstrom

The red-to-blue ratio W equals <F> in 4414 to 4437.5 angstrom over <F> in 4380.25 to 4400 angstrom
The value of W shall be 1.08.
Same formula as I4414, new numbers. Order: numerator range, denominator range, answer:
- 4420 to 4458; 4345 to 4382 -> 1.13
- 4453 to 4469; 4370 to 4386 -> 1.34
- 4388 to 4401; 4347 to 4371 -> 1.09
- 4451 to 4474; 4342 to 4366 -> 1.10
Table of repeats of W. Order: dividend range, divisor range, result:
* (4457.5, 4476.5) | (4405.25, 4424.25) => 1.11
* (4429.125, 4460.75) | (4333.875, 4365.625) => 1.06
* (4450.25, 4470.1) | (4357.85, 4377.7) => 1.04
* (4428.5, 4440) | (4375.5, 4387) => 1.41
